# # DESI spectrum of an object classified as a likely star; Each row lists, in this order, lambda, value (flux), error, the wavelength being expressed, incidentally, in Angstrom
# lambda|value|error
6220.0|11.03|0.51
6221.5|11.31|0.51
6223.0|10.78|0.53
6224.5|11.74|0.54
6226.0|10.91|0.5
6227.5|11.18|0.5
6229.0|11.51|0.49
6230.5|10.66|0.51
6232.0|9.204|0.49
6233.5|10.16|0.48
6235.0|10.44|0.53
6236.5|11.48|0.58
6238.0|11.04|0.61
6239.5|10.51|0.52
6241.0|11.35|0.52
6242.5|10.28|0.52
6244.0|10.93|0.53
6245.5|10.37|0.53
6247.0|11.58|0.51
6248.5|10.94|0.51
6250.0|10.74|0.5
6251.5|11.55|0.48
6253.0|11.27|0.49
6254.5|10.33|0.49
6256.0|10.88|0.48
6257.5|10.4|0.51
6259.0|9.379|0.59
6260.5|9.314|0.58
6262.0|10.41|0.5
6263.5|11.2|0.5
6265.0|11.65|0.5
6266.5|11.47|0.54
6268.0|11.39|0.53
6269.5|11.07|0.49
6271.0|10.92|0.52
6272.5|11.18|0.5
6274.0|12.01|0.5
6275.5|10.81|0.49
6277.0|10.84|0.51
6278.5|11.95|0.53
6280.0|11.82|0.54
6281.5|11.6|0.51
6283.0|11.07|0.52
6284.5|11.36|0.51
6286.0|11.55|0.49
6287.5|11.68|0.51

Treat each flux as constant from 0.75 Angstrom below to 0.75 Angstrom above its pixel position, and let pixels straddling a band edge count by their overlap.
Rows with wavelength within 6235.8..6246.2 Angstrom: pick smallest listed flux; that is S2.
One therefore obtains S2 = 10.28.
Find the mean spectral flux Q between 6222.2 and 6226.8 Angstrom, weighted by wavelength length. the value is 11.1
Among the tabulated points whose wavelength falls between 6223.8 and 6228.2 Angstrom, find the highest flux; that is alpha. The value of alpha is 11.74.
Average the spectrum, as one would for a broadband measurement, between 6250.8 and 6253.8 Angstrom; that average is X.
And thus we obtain 11.4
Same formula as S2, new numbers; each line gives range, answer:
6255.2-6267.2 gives 9.314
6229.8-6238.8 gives 9.204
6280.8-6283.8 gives 11.07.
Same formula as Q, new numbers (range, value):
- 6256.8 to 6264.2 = 10.1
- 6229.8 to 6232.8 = 9.92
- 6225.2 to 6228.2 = 11.1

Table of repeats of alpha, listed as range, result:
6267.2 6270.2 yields 11.39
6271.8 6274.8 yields 12.01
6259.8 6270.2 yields 11.65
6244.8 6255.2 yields 11.58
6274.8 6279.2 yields 11.95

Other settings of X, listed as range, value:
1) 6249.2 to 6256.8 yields 11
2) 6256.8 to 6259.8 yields 9.87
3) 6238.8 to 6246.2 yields 10.7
